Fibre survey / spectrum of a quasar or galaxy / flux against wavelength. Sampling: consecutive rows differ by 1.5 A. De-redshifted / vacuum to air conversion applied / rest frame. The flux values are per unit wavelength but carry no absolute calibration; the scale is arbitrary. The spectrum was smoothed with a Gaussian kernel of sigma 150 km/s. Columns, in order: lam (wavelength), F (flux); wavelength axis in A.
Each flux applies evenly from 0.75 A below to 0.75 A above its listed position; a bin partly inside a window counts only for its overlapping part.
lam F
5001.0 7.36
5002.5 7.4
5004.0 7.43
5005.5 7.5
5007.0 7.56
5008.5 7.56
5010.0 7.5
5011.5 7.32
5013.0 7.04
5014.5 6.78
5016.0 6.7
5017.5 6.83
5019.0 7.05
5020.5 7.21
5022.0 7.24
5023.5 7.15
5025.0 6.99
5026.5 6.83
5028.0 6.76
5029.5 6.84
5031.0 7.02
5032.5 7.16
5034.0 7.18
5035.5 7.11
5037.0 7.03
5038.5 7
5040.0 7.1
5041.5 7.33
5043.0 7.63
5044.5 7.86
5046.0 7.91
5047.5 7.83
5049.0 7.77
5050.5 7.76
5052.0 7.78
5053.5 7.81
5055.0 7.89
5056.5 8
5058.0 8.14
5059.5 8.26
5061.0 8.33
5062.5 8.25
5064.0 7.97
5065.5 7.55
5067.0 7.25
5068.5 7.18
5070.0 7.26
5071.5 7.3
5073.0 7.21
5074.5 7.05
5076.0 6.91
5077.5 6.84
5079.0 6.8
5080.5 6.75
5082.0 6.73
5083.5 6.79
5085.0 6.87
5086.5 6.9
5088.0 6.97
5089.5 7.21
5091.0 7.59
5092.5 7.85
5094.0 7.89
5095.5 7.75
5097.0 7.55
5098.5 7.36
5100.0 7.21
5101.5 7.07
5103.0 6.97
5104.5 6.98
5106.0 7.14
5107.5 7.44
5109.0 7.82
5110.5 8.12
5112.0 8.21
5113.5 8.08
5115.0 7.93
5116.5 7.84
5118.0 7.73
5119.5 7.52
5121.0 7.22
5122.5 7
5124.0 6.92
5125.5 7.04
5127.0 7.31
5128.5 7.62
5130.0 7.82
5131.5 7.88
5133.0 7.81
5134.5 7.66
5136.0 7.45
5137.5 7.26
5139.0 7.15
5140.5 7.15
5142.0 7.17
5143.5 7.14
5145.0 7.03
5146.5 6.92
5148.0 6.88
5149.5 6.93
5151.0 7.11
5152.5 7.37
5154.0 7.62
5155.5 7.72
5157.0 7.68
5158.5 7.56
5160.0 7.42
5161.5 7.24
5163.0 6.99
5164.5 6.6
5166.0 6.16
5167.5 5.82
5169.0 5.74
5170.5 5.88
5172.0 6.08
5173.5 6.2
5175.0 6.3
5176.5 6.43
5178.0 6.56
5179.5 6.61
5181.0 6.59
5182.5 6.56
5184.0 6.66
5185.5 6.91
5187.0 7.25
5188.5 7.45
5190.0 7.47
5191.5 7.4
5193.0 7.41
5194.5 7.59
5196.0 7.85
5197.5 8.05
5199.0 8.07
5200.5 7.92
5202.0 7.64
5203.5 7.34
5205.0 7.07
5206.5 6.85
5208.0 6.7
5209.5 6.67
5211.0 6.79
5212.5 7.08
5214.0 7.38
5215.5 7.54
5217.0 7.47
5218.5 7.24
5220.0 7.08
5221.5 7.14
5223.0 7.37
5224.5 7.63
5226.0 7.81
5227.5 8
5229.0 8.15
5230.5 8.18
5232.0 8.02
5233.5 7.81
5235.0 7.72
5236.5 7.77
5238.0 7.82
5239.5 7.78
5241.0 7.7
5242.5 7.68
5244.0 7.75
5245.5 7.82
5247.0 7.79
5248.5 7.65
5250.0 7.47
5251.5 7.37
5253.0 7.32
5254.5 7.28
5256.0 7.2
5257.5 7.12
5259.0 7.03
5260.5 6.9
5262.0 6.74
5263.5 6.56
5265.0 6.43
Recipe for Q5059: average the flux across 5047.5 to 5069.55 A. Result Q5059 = 7.84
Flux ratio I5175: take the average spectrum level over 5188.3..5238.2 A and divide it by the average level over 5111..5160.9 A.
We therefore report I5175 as 1.01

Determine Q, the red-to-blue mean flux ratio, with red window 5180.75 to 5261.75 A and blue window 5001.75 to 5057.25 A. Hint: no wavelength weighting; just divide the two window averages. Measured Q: 1.02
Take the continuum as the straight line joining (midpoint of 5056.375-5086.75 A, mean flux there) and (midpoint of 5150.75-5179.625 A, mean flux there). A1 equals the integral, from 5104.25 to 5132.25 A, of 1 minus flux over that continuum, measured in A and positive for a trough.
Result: -2.1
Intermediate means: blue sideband 7.34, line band 7.57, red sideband 6.75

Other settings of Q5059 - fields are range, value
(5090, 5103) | 7.5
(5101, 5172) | 7.25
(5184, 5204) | 7.53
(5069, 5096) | 7.14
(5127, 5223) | 7.12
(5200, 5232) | 7.39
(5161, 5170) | 6.39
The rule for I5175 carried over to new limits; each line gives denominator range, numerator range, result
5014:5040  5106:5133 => 1.09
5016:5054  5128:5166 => 1.00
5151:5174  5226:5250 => 1.15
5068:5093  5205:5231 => 1.04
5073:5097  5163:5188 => 0.90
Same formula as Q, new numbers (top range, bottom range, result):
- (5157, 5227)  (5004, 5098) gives 0.96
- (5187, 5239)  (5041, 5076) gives 0.98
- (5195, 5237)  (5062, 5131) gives 1.02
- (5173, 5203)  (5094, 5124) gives 0.95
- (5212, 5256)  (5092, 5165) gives 1.03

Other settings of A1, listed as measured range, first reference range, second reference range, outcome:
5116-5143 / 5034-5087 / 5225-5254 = 0.5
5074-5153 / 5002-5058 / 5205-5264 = 0.5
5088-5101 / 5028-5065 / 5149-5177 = -0.4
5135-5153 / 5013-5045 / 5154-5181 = -1.0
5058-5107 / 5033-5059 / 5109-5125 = 2.0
